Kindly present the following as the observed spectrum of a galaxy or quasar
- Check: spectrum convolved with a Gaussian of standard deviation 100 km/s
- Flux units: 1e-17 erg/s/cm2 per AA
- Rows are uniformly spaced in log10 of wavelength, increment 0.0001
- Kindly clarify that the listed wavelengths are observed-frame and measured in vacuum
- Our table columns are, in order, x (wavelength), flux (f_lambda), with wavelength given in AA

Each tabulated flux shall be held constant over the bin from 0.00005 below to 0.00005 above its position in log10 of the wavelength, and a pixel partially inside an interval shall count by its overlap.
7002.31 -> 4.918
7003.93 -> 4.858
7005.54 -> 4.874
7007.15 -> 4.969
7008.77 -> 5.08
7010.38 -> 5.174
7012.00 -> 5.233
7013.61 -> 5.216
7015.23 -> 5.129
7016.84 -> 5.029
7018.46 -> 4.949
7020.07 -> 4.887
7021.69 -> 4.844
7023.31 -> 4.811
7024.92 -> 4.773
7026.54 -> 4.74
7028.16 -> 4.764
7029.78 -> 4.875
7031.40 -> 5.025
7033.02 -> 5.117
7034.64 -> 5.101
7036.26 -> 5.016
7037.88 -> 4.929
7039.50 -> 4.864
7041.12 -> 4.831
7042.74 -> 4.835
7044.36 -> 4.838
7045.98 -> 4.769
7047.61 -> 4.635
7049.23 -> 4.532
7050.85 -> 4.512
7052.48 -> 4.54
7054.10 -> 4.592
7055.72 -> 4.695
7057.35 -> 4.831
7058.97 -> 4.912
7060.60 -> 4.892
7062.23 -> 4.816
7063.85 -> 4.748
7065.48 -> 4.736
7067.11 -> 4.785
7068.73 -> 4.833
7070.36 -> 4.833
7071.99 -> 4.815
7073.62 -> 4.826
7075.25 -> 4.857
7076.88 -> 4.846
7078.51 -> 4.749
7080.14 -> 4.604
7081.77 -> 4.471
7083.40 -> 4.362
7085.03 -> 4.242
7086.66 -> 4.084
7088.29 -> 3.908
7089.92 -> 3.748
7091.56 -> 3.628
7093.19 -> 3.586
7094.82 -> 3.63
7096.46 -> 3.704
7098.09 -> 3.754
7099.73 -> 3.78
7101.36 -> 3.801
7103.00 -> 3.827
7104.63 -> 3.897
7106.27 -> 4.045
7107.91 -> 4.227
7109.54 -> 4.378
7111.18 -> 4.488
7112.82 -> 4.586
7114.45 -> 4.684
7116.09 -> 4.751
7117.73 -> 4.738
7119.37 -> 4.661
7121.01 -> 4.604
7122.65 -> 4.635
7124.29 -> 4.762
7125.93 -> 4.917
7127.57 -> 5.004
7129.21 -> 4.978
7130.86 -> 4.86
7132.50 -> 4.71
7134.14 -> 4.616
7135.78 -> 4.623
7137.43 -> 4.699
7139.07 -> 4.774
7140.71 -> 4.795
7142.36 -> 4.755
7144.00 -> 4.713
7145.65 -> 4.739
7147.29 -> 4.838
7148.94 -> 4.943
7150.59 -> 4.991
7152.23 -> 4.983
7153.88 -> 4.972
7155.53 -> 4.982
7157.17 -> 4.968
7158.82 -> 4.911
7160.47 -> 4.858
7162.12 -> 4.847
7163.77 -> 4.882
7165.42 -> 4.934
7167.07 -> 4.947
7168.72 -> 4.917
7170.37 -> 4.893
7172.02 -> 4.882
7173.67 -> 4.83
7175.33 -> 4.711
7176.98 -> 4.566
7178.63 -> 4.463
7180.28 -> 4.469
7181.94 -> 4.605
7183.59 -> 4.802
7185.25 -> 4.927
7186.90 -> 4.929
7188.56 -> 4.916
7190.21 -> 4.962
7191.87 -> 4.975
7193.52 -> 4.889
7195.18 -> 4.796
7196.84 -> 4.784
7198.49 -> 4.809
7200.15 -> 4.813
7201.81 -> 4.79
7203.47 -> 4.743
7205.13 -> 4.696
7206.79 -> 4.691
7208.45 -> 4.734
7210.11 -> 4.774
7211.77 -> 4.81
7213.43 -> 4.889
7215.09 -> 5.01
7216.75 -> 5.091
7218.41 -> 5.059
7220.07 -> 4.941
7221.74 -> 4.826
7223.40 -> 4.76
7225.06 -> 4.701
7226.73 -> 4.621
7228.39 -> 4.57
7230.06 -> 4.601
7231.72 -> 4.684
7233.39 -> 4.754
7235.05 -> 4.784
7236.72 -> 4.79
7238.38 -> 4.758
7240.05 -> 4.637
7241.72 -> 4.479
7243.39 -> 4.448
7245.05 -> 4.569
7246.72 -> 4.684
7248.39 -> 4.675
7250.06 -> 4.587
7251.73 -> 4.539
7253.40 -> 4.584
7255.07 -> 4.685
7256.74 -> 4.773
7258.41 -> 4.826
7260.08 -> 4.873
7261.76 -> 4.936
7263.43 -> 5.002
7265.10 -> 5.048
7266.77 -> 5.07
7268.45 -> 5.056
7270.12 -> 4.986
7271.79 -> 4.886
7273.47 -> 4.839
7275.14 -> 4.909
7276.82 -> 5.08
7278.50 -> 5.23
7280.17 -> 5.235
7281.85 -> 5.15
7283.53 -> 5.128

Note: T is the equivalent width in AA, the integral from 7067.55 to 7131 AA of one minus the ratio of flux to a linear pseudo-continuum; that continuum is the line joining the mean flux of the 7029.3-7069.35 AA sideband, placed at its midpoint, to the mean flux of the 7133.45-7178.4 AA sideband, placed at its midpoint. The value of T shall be 5.7 AA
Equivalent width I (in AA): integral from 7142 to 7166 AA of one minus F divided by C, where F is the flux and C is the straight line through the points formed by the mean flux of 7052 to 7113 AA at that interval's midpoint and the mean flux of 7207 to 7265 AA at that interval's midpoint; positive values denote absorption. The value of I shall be -1.8 AA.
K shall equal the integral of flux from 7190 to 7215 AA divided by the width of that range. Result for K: 4.81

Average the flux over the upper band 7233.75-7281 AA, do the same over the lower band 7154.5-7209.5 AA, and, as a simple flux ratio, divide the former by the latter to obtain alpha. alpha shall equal 1.0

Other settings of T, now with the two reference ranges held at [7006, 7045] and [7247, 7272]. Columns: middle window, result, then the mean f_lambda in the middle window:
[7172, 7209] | 0.7 AA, 4.77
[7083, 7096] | 2.8 AA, 3.88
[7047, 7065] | 0.9 AA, 4.7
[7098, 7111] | 2.4 AA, 4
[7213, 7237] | 0.2 AA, 4.8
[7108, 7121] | 0.8 AA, 4.59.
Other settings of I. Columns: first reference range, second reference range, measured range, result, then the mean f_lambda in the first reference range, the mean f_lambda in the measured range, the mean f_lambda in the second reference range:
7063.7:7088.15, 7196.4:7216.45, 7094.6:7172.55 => 1.3 AA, 4.63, 4.63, 4.8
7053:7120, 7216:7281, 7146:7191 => -2.4 AA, 4.4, 4.85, 4.81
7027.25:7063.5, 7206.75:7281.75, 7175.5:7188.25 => 0.3 AA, 4.81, 4.69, 4.82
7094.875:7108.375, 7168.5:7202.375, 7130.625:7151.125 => -2.3 AA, 3.85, 4.77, 4.79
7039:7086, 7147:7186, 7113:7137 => 0.2 AA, 4.71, 4.75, 4.84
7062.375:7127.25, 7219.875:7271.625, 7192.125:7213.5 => -0.7 AA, 4.38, 4.79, 4.75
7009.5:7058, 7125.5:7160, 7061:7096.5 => 3.2 AA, 4.87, 4.42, 4.85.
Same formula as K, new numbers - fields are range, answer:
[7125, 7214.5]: 4.82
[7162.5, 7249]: 4.77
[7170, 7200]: 4.79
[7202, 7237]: 4.79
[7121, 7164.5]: 4.83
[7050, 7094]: 4.54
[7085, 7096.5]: 3.79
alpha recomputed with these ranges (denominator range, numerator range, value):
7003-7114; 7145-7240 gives 1.05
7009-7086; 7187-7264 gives 0.99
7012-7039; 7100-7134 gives 0.91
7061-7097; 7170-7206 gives 1.08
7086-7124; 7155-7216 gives 1.16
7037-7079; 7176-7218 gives 1.01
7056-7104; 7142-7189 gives 1.11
